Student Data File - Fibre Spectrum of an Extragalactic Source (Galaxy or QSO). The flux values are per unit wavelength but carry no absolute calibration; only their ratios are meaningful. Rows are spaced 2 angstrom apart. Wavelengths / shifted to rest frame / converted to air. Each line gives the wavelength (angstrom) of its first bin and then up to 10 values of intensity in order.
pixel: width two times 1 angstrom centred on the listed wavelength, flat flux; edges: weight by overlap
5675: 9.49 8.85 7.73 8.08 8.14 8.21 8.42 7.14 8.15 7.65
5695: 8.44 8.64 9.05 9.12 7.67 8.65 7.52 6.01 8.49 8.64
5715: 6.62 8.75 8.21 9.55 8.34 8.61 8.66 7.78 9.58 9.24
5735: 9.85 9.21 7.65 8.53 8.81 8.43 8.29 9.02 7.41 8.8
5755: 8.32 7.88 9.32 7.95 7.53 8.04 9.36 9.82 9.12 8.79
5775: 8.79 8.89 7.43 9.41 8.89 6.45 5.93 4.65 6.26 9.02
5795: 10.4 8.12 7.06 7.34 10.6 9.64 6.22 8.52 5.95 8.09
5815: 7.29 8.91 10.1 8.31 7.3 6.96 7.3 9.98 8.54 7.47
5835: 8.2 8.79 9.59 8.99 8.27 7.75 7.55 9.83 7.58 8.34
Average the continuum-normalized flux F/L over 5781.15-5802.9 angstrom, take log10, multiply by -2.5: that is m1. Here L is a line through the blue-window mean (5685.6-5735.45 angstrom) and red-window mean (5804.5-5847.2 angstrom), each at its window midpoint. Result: 0.08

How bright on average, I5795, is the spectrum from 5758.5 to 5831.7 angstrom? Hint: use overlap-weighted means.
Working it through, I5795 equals 8.16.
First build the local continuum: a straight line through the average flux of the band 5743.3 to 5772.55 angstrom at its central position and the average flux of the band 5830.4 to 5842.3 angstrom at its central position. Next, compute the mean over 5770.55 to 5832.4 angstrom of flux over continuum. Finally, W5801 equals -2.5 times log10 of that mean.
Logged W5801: 0.066 mag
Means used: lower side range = 8.53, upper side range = 8.59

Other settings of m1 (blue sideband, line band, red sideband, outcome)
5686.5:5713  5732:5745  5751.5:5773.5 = -0.06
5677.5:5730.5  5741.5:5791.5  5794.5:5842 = 0.01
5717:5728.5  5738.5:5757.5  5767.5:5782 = 0.05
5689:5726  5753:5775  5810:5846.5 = -0.06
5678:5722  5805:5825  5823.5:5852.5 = 0.05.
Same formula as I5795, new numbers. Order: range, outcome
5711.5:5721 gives 8.24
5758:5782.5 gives 8.71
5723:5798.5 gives 8.38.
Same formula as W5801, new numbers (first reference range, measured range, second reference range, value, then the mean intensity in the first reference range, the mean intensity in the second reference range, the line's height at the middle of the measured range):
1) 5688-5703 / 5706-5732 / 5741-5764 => 0.01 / 8.27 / 8.35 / 8.3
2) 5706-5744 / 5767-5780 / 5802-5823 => -0.06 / 8.42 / 8.31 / 8.36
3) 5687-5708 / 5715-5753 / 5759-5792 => -0.06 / 8.21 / 8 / 8.11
